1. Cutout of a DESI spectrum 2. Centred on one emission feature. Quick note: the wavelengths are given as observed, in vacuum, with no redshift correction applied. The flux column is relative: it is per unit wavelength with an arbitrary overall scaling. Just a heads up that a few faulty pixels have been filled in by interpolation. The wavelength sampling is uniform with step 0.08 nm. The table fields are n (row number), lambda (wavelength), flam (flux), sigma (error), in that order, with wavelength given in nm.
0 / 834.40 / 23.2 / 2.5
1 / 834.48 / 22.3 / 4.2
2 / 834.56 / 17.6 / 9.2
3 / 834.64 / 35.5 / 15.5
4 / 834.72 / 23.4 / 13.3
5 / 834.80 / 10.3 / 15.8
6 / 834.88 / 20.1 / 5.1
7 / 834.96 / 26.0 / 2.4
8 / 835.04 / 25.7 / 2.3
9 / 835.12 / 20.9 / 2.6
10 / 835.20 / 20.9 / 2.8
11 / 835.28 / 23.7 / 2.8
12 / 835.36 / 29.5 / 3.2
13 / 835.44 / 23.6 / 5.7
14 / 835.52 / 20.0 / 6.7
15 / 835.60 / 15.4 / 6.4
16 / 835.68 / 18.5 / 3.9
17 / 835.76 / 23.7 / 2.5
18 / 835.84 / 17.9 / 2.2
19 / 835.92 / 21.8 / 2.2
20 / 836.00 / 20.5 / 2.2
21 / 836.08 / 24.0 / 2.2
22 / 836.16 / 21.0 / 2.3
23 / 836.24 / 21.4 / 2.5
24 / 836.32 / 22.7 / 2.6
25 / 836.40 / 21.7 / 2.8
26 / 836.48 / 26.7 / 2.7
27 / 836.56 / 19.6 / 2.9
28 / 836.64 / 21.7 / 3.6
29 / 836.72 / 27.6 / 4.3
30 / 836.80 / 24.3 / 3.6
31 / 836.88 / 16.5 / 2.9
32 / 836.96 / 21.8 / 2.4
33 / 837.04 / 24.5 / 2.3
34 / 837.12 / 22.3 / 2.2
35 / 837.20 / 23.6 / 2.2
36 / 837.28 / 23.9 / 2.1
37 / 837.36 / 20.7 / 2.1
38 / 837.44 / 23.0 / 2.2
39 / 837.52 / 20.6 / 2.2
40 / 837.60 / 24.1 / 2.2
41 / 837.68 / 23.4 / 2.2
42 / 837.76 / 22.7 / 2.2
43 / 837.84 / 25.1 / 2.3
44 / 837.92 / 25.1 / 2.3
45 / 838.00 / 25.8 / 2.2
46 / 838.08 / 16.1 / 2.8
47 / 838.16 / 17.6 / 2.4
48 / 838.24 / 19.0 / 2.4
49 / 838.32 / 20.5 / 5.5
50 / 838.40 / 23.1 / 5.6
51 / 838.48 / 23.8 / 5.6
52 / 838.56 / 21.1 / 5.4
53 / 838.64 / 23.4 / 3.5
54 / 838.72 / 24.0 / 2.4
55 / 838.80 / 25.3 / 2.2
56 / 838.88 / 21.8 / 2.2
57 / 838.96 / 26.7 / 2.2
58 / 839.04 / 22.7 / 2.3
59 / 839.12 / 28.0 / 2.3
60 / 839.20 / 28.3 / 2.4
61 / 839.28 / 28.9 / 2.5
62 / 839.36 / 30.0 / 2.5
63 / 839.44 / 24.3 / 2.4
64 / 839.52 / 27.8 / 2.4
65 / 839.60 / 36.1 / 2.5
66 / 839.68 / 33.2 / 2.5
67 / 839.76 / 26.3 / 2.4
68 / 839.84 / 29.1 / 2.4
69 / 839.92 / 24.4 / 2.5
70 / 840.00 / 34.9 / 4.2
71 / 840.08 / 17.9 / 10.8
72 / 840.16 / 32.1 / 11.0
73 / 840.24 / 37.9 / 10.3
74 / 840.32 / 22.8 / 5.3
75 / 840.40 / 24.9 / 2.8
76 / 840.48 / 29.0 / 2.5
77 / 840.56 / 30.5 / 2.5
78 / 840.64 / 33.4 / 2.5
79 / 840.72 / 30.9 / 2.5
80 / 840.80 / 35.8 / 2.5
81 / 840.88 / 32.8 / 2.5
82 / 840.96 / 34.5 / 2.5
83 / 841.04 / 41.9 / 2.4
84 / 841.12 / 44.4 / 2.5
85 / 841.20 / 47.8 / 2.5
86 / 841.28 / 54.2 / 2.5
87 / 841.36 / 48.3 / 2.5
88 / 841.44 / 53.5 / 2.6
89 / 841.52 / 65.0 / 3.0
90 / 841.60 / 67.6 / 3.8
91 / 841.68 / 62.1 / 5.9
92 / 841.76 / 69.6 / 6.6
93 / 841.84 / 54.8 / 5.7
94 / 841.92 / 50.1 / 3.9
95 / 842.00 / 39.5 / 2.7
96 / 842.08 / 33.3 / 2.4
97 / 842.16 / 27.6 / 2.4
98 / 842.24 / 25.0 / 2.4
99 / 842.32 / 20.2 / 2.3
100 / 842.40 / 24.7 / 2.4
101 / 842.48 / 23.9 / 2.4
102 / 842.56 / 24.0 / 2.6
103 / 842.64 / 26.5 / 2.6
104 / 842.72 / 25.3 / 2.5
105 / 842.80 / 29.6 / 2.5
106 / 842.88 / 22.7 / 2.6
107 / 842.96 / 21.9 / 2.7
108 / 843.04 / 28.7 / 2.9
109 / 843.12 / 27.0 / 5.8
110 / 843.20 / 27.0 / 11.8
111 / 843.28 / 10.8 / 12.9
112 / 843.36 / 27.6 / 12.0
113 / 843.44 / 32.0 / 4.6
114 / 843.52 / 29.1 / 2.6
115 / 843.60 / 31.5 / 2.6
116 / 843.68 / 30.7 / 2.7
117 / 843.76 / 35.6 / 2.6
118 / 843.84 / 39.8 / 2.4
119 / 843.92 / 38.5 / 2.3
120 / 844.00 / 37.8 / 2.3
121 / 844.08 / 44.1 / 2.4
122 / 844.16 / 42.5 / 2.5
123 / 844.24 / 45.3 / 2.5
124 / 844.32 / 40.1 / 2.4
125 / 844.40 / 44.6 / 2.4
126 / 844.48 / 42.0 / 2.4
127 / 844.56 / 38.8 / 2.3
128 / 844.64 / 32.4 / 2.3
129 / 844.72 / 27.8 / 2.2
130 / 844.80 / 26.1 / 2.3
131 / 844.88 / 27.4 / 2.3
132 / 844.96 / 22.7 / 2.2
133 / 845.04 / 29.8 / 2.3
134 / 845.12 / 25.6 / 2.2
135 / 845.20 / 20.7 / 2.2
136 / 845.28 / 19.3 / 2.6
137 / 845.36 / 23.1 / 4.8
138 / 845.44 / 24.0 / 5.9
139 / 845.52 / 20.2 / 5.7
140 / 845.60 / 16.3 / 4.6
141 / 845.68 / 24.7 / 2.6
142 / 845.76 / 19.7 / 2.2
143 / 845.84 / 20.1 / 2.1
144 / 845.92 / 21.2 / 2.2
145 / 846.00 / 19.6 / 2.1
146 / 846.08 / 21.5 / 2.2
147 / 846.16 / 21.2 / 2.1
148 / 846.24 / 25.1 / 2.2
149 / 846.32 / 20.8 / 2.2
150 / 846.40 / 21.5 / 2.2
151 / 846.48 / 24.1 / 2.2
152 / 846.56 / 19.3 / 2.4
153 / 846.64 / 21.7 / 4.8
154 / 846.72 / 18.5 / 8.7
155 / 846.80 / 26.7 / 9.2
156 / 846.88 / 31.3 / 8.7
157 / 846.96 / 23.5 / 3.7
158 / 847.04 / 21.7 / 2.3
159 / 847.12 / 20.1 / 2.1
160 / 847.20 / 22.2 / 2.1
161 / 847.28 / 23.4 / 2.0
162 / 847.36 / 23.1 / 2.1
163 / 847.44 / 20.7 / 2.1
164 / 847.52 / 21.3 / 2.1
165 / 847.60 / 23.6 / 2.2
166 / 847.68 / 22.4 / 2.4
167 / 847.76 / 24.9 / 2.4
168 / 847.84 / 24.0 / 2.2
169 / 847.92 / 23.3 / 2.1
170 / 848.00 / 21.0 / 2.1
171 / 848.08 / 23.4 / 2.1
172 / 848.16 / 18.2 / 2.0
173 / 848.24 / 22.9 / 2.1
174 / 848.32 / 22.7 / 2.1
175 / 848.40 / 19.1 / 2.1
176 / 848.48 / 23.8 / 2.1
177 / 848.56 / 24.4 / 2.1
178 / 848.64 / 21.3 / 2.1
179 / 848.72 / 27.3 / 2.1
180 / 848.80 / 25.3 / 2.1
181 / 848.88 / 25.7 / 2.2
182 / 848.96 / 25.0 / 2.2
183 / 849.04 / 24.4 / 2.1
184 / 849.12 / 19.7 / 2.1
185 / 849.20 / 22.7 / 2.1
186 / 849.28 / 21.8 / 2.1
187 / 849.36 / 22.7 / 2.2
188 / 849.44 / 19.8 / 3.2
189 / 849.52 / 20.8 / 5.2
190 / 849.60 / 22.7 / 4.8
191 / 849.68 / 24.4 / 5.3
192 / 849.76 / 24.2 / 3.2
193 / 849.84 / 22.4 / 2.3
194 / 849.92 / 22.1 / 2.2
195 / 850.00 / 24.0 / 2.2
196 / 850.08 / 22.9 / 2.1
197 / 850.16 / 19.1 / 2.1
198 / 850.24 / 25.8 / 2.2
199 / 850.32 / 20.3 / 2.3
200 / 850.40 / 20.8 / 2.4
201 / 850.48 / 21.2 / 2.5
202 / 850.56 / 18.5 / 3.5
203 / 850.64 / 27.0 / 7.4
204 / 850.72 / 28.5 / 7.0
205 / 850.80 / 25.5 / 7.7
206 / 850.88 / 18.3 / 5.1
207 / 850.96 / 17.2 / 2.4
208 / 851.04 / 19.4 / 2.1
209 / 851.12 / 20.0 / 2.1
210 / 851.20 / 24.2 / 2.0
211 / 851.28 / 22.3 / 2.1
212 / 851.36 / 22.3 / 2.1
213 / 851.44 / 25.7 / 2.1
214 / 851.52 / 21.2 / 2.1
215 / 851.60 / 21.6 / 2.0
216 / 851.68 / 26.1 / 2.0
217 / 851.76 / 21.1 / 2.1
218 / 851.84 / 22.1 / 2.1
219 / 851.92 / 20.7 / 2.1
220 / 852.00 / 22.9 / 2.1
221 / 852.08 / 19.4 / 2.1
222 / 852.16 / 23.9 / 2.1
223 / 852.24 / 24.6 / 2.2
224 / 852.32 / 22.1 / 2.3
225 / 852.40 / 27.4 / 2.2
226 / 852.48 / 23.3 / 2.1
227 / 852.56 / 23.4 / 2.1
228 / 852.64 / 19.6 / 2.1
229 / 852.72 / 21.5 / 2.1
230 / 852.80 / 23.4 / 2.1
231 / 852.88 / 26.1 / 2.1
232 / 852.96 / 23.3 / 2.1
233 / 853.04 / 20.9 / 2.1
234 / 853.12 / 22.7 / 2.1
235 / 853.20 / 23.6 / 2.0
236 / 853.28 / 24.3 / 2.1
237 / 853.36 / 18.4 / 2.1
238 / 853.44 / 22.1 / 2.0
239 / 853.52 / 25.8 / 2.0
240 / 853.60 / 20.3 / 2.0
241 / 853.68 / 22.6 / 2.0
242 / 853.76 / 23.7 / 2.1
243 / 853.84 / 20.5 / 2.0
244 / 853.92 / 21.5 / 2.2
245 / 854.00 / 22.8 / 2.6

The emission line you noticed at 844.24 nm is [N II] 6583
